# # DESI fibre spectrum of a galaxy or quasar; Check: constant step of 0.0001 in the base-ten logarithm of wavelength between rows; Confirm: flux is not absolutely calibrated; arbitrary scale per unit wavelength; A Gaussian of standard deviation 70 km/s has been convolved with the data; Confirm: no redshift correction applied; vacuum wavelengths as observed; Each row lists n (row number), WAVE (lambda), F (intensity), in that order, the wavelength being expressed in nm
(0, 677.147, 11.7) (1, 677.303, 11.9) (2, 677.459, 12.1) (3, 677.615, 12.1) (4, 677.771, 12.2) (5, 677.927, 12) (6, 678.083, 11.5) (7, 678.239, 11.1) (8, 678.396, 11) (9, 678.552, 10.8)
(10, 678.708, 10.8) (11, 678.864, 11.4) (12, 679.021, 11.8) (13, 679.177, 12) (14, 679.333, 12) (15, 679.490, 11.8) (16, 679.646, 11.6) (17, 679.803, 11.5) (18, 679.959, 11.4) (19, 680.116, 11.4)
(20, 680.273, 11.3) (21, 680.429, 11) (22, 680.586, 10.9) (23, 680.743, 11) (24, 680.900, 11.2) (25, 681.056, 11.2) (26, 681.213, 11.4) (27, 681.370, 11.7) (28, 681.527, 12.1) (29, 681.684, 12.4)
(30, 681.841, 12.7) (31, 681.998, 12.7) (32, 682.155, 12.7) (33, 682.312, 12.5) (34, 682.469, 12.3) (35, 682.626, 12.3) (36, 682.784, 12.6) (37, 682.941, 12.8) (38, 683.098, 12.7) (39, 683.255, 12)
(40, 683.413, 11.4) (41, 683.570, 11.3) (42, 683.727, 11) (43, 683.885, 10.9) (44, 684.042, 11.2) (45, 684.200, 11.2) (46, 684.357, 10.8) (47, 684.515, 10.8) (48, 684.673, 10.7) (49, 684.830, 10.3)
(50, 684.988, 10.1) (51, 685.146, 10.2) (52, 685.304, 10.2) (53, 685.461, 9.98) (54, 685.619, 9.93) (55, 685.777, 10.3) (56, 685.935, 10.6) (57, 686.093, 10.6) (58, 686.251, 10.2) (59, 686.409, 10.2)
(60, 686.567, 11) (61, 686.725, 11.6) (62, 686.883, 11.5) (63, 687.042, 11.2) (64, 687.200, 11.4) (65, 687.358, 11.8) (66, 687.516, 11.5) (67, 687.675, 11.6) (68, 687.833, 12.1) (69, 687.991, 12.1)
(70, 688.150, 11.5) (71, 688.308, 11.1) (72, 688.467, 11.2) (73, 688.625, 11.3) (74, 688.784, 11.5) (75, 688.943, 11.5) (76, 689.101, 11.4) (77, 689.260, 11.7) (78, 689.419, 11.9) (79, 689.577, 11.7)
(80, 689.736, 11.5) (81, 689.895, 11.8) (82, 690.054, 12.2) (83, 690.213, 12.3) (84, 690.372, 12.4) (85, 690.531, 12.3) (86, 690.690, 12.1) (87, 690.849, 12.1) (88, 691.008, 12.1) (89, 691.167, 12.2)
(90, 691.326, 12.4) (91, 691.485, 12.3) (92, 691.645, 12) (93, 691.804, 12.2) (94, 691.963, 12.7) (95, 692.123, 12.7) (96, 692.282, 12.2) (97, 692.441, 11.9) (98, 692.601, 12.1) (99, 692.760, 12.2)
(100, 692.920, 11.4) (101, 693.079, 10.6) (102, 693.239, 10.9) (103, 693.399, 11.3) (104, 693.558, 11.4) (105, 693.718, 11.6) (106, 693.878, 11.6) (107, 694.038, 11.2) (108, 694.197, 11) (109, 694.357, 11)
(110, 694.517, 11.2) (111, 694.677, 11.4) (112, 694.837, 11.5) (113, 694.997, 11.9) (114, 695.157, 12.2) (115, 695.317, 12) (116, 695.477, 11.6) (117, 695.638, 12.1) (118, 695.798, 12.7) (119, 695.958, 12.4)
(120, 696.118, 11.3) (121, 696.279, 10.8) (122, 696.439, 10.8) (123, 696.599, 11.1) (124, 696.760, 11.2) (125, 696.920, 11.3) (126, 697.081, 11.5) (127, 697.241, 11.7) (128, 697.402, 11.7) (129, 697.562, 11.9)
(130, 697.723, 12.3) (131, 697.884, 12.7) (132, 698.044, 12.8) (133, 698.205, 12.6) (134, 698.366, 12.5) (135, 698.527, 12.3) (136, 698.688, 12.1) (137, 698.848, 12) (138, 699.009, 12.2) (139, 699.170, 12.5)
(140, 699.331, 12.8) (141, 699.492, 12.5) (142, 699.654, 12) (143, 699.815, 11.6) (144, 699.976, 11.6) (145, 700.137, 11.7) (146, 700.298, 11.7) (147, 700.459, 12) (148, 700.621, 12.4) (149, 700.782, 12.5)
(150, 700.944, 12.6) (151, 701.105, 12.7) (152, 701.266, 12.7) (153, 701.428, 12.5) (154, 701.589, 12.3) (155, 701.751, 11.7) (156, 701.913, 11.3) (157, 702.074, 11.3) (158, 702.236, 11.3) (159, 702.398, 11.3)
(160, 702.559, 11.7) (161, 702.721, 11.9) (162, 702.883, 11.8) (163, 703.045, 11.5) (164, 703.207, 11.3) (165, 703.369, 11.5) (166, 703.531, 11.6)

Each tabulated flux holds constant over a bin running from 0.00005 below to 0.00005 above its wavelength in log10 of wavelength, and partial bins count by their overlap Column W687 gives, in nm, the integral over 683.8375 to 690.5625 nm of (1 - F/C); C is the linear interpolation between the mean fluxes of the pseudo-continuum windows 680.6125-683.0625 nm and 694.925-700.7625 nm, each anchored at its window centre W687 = 0.48 nm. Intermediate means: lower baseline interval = 12.1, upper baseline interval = 12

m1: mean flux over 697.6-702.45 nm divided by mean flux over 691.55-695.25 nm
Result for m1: 1.04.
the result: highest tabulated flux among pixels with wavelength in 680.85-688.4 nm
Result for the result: 12.8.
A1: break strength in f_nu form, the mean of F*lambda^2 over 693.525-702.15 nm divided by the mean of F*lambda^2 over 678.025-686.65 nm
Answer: 1.1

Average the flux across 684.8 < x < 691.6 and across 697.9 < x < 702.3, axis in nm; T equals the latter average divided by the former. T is 1.07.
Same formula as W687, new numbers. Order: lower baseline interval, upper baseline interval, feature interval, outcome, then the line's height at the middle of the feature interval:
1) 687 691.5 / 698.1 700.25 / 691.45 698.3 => 0.16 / 12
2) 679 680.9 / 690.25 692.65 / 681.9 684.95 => 0.00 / 11.7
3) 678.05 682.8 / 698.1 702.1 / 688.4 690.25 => 0.04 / 11.9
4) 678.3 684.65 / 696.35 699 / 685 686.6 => 0.19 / 11.7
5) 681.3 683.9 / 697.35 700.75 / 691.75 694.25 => 0.10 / 12.2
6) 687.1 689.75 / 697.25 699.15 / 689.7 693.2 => -0.08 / 11.8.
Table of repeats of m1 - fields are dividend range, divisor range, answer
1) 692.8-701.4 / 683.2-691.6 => 1.05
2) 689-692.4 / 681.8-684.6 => 1.02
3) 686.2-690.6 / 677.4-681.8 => 1.00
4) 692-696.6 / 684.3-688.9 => 1.06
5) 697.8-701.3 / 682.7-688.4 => 1.11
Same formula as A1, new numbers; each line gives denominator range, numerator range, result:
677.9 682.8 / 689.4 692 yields 1.07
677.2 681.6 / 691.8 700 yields 1.08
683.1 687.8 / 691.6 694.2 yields 1.10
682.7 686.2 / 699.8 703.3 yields 1.14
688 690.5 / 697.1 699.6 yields 1.08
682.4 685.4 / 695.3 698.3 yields 1.09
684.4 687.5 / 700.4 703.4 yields 1.17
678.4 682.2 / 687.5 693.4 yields 1.05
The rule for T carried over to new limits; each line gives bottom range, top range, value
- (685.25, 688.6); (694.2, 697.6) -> 1.05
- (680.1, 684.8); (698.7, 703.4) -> 1.03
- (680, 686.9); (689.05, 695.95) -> 1.05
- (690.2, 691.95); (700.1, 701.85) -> 1.00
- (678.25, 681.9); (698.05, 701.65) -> 1.07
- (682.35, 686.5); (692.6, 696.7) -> 1.04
